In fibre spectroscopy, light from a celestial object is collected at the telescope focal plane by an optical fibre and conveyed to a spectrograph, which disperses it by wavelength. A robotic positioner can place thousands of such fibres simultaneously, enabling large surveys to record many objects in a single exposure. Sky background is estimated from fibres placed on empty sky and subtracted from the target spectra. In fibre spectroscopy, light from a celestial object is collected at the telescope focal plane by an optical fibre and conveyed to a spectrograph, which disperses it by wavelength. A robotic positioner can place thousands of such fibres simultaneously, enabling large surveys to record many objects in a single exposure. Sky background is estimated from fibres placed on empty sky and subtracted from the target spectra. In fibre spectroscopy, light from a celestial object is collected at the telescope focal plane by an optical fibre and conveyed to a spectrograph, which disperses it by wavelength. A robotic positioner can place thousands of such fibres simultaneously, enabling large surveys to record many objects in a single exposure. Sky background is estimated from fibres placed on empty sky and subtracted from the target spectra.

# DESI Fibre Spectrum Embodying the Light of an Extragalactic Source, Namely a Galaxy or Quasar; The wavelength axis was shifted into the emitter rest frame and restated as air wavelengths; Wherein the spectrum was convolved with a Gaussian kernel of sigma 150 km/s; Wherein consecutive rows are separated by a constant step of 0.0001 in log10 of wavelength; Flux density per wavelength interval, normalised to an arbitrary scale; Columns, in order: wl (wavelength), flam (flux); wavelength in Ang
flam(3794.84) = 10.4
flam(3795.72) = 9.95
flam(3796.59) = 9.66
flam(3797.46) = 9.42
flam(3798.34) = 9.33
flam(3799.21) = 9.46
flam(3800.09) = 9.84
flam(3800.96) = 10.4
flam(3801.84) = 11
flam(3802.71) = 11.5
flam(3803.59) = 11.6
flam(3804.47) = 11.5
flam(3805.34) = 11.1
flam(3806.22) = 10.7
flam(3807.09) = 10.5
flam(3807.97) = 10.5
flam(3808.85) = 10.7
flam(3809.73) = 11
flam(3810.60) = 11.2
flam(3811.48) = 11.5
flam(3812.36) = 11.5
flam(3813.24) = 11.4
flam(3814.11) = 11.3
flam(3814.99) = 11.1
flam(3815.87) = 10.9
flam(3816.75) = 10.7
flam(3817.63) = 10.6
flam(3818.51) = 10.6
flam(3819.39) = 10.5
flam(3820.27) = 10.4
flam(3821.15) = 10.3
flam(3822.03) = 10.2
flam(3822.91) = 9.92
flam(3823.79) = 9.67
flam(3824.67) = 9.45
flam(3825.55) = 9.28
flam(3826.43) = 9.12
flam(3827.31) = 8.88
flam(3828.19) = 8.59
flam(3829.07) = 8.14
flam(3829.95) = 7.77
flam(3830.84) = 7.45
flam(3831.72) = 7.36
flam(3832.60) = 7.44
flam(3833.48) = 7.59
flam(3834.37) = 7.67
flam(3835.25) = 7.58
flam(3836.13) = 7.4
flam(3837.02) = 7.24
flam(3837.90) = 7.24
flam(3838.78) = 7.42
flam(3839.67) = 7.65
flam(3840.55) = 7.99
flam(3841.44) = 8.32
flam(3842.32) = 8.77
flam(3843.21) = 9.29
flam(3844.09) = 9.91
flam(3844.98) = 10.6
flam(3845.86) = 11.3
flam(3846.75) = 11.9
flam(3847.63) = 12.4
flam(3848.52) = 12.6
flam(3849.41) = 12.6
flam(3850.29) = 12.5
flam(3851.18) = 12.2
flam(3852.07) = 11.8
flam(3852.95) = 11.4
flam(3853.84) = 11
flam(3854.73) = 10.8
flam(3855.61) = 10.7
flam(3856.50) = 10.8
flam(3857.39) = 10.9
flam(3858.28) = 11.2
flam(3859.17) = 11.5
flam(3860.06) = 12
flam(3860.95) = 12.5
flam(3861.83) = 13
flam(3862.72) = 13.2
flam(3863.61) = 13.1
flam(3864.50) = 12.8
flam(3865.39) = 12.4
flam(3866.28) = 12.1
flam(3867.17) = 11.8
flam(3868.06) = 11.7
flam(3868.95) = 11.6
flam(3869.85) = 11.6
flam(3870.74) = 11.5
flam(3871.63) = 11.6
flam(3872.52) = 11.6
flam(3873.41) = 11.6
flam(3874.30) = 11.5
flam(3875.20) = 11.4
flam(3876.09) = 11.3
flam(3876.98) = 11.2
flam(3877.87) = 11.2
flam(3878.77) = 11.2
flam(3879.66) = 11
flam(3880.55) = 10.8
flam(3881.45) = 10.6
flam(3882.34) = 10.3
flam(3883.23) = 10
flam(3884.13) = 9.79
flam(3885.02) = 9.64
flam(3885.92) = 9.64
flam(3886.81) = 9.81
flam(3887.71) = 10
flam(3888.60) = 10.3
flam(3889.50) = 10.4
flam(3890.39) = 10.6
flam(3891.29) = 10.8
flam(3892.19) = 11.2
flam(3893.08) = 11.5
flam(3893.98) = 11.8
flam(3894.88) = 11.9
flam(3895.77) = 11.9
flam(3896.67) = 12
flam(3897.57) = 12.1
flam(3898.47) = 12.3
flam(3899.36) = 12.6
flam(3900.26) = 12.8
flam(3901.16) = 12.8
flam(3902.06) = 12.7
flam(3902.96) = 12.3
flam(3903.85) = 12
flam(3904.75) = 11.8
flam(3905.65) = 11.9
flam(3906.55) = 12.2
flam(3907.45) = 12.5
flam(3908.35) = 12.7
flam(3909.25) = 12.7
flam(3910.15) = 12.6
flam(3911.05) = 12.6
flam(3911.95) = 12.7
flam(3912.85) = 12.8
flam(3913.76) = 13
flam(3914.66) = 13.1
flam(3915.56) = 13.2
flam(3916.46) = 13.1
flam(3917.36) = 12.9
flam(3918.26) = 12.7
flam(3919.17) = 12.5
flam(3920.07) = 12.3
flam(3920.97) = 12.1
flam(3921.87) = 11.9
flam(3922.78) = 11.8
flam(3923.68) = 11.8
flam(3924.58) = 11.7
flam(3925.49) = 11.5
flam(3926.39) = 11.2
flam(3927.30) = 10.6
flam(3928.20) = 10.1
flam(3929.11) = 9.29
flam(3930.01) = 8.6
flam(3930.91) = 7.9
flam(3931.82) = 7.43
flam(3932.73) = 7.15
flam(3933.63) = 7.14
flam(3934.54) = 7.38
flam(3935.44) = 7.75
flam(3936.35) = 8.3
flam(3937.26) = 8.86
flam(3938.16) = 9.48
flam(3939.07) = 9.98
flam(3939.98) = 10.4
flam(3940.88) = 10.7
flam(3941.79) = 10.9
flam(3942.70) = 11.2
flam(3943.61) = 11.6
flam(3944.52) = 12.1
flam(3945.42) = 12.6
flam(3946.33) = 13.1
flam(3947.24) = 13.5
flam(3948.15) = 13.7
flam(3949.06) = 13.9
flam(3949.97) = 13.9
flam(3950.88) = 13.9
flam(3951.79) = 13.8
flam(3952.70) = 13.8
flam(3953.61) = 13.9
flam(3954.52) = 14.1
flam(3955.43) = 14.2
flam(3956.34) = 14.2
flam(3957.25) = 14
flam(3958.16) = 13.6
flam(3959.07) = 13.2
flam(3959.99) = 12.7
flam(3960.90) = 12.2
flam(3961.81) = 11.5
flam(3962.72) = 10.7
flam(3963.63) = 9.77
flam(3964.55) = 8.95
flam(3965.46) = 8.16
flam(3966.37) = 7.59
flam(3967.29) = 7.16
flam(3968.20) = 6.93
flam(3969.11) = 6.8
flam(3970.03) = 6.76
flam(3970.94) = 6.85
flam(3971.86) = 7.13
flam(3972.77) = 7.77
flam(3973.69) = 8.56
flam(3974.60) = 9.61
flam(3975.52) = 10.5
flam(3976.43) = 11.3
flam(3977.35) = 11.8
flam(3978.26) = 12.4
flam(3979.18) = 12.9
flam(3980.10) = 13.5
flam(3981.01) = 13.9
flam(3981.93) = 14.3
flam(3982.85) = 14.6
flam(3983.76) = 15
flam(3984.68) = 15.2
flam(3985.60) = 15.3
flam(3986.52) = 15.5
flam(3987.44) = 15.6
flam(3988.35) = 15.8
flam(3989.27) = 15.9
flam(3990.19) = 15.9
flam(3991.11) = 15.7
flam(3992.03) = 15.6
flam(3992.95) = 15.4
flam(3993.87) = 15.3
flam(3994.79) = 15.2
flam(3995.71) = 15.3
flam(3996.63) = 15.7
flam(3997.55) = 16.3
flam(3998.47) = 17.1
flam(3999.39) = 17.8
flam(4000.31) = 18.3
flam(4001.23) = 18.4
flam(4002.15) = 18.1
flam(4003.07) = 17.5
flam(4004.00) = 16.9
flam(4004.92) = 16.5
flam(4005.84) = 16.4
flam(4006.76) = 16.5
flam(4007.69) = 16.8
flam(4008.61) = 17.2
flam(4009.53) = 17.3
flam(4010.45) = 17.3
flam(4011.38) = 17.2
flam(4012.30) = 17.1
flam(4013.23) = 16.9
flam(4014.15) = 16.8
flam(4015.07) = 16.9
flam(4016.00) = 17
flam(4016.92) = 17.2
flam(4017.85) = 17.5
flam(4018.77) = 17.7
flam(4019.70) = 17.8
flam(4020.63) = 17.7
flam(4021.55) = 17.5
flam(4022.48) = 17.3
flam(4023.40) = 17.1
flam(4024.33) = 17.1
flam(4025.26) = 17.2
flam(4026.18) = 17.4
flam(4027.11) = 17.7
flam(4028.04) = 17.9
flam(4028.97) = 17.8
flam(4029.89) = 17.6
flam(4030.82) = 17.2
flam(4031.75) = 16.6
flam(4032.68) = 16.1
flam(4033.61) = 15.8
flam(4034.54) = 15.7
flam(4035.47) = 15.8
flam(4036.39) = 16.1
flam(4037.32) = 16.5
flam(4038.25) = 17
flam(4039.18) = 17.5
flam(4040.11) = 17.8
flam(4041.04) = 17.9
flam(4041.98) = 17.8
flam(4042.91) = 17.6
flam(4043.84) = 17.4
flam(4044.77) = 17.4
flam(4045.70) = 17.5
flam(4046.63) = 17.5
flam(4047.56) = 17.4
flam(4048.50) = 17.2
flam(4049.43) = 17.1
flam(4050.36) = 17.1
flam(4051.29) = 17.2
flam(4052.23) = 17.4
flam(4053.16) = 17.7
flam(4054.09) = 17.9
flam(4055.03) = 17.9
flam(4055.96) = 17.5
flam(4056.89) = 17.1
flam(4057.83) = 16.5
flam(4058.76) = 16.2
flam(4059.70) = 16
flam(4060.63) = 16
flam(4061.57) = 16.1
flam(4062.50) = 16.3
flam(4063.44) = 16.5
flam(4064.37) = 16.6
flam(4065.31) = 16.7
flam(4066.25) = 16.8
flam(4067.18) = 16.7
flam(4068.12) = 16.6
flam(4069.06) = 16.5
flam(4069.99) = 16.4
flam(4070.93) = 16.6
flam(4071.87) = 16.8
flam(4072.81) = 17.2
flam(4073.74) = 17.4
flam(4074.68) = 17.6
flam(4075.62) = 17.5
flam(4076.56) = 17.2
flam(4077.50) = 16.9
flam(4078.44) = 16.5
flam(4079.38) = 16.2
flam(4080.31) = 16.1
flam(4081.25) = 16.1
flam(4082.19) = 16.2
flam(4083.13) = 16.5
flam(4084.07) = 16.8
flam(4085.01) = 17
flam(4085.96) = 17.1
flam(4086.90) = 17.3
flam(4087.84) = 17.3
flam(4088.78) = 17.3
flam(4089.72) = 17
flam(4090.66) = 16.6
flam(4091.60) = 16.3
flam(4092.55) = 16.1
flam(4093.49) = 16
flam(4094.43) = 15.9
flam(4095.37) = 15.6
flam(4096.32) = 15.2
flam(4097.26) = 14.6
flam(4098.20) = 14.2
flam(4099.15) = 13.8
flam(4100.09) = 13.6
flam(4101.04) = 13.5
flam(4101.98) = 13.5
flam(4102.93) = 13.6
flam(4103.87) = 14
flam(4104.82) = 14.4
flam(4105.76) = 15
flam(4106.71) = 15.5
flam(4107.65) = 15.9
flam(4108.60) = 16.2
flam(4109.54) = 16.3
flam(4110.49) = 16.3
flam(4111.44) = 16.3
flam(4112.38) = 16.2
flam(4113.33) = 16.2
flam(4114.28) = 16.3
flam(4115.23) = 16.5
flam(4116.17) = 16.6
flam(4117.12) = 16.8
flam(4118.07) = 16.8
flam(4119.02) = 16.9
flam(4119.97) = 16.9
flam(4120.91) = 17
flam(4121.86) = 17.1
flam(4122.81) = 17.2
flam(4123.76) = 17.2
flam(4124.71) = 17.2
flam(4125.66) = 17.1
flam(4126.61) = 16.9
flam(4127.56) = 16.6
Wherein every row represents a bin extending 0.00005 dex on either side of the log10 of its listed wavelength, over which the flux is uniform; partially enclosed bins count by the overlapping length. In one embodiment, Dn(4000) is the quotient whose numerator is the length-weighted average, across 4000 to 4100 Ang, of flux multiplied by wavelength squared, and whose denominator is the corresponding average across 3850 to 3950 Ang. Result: 1.60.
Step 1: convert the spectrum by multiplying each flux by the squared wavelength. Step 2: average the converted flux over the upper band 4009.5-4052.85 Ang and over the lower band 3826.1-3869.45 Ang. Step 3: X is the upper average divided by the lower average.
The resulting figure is 1.84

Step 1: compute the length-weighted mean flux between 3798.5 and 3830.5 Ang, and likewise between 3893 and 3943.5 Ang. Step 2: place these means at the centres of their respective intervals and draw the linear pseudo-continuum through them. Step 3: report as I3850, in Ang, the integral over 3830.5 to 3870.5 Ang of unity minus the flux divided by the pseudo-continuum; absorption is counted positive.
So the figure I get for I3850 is 0.8 Ang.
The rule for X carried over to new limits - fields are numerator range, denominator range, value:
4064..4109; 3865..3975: 1.56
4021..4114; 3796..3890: 1.77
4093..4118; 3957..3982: 1.60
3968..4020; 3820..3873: 1.55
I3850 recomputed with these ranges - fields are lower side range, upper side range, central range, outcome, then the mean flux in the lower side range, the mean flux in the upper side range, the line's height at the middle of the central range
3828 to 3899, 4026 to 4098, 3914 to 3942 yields 4.7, 10.6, 16.8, 12.6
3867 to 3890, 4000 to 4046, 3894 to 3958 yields 5.5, 10.9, 17.2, 12.9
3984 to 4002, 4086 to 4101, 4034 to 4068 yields -2.3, 16.1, 15.8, 15.9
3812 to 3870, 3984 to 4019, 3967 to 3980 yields 5.3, 10.3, 16.6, 15.5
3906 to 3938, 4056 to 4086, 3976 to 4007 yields -4.1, 11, 16.7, 13.6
